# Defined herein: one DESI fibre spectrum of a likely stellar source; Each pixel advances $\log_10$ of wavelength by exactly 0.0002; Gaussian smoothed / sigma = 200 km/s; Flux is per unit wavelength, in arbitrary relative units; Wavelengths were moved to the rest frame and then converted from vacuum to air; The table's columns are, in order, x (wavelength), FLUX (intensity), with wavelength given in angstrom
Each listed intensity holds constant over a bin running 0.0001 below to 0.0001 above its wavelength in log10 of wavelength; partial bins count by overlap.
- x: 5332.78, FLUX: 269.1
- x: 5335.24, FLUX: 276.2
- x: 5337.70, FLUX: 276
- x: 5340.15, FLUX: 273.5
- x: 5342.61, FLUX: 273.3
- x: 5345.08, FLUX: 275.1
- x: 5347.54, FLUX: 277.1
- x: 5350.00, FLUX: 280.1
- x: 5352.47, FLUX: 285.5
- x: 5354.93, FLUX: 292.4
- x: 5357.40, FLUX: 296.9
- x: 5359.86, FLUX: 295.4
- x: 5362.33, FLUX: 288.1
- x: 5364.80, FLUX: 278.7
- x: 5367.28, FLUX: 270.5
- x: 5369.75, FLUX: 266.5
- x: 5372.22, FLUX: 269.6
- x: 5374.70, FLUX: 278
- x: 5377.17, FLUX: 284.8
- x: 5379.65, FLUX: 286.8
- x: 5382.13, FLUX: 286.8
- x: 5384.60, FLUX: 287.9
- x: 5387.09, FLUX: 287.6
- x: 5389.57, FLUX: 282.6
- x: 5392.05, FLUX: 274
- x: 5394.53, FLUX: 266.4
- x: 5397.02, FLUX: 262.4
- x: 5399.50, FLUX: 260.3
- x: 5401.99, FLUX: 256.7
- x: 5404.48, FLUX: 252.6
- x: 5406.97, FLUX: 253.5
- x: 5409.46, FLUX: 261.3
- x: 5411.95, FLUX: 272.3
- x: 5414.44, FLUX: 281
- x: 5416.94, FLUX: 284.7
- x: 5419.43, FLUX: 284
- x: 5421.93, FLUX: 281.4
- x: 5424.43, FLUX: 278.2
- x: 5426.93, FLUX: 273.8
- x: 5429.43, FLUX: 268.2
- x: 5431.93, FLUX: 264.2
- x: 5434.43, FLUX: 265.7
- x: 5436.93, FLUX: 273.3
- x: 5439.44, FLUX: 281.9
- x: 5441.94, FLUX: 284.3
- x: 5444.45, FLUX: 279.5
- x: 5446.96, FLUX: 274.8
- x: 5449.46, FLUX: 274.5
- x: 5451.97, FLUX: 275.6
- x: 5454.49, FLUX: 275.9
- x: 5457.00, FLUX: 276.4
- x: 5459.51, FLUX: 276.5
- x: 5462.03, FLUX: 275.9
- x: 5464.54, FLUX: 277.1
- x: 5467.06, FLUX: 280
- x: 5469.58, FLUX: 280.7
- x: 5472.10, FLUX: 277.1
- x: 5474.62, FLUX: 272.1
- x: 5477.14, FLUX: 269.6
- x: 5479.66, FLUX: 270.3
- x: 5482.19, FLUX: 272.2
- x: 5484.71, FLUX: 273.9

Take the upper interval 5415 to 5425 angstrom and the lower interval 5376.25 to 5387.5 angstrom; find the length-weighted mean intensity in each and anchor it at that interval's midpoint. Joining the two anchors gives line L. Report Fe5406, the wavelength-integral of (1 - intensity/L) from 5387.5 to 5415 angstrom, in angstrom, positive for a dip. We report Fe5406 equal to 1.8 angstrom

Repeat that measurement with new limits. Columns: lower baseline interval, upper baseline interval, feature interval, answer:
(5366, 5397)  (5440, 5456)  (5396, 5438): 1.3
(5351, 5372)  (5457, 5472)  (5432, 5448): 0.2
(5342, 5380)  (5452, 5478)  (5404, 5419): 0.5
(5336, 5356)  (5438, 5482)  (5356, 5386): -0.4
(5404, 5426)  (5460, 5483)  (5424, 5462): -0.1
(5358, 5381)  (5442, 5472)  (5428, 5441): 0.3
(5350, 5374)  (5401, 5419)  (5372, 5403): -0.2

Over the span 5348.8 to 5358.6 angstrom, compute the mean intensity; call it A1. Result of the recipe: 289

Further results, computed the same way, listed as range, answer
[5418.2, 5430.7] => 277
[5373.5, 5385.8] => 285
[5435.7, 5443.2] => 280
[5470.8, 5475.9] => 275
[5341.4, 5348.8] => 275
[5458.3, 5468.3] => 277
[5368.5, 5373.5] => 268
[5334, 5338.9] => 276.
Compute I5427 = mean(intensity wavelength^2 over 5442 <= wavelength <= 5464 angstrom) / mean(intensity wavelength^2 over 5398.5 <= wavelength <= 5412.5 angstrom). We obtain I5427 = 1.1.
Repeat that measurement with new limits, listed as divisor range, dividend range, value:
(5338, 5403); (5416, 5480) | 1.02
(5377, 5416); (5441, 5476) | 1.04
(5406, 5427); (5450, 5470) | 1.02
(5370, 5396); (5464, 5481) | 1.02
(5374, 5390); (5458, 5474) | 1.00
